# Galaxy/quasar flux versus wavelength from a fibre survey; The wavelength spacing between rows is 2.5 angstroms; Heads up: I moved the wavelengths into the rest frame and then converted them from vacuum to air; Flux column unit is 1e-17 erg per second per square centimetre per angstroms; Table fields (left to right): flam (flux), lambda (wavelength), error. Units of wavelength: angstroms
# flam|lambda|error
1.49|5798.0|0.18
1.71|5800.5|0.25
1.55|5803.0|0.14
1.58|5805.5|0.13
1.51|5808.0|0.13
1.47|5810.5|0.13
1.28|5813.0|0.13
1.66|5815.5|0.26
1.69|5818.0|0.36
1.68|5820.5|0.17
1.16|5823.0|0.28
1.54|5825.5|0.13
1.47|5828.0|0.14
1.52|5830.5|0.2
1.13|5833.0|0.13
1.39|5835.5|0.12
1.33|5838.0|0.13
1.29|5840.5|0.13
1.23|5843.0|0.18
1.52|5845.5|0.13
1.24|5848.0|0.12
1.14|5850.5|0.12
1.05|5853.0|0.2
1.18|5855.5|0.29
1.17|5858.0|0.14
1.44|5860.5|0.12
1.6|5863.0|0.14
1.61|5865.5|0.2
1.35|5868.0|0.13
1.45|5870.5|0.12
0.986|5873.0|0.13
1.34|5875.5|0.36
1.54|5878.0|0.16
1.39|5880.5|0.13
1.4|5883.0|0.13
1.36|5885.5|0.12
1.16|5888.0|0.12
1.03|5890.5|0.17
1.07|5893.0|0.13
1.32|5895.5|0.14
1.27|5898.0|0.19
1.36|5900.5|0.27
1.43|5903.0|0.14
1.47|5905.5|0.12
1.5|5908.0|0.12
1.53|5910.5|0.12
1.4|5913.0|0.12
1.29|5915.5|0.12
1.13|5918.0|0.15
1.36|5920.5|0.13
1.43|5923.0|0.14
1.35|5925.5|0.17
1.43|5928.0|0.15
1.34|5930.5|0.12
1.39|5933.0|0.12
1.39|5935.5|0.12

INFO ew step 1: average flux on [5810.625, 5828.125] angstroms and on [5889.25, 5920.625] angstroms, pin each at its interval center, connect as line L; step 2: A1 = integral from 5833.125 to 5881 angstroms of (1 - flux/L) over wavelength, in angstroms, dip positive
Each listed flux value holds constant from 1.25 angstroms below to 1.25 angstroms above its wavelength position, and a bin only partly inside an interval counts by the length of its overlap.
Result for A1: 3.17 angstroms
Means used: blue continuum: 1.5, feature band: 1.32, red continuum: 1.32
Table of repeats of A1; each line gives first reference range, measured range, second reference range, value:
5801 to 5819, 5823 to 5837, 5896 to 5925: 1.1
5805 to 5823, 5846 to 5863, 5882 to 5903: 1.7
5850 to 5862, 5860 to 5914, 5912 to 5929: -3.9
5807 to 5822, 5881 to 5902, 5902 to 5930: 2.6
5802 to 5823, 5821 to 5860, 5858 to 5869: 5.1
